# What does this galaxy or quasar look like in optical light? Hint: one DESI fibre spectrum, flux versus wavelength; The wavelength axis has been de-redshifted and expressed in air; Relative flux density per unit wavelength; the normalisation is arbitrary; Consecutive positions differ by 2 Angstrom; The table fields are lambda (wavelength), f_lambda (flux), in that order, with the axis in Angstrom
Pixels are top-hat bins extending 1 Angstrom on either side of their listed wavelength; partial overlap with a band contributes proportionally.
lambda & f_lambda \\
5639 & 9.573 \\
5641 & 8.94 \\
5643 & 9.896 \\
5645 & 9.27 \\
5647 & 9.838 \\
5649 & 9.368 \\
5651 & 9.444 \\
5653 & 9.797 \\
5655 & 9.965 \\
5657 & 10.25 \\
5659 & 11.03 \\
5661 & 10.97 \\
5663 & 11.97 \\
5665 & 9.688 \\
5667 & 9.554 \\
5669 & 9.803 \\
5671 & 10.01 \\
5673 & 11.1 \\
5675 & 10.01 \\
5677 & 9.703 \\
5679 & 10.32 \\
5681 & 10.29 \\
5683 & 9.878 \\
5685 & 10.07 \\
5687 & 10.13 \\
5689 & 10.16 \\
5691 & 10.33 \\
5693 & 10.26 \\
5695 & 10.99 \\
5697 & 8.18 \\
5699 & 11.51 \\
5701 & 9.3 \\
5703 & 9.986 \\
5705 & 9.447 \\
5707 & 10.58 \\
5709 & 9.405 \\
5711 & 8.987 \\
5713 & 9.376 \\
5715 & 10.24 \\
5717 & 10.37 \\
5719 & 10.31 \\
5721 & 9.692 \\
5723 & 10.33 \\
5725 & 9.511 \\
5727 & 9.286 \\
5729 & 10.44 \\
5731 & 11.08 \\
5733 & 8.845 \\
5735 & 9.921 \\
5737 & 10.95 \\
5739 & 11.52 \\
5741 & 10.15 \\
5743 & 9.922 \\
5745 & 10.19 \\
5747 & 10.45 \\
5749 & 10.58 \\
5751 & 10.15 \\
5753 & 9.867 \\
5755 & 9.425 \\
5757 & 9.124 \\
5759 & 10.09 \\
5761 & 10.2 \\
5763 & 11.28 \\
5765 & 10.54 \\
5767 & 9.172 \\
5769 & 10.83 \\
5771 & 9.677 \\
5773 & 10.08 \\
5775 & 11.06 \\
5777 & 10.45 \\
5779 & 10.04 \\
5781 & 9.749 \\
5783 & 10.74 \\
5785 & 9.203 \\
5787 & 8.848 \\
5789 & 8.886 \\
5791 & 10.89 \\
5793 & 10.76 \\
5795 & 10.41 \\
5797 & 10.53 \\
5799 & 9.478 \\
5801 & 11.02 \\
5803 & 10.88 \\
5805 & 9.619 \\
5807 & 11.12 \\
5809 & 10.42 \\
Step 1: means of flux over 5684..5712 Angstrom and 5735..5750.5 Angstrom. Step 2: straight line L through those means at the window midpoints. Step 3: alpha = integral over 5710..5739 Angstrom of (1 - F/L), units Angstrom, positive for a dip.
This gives 0.7 Angstrom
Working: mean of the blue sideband 9.95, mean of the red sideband 10.5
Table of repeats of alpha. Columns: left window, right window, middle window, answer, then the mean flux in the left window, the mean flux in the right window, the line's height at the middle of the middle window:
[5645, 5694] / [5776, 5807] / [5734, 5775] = -0.36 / 10.1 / 10.1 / 10.1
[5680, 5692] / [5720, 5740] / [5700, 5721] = 0.74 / 10.1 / 10.2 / 10.2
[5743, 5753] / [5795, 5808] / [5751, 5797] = 1.21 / 10.3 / 10.4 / 10.3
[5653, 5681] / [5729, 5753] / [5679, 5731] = 1.66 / 10.3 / 10.3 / 10.3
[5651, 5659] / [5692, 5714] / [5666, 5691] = -0.38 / 10.1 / 9.82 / 9.94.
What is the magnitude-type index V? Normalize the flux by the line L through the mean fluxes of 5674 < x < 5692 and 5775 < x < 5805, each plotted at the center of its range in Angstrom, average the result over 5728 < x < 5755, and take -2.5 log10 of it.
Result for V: -0.016 mag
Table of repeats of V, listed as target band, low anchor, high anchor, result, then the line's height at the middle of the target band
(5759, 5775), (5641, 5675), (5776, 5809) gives -0.01 mag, 10.2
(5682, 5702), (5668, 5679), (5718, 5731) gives 0.00 mag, 10.1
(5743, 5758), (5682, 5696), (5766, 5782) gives 0.02 mag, 10.2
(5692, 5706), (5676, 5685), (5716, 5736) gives 0.01 mag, 10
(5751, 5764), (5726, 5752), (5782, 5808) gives 0.02 mag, 10.2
